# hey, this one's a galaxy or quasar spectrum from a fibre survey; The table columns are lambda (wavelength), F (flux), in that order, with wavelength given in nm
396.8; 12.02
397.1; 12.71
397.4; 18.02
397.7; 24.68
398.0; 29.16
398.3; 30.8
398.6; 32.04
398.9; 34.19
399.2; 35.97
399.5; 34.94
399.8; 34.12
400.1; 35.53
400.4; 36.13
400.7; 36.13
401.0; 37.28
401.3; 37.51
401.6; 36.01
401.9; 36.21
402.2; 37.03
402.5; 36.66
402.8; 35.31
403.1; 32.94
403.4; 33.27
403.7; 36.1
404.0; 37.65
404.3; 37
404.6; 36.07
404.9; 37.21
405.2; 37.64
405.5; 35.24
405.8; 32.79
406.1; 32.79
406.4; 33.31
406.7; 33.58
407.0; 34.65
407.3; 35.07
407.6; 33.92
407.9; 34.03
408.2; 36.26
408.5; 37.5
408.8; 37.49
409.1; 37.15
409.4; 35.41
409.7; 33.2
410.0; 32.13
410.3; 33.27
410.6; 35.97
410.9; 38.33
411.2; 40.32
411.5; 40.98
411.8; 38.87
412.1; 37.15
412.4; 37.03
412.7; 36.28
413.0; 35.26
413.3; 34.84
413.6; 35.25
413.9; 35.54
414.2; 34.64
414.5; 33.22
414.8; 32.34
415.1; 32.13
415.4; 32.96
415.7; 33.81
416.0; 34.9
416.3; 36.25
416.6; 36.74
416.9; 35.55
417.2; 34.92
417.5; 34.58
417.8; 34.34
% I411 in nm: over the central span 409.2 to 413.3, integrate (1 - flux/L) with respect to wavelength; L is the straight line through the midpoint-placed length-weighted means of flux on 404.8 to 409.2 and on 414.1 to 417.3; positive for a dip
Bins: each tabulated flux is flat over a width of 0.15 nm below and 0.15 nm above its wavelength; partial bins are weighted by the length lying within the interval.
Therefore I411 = -0.197 nm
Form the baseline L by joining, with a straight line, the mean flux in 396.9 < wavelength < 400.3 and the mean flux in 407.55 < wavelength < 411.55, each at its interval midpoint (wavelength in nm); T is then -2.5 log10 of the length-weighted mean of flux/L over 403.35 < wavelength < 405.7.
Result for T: -0.11 mag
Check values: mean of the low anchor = 29.1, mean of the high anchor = 36.1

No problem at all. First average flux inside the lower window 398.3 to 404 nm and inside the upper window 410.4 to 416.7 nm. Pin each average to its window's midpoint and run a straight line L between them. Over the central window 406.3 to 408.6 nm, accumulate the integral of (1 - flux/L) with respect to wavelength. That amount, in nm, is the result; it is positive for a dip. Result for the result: 0.05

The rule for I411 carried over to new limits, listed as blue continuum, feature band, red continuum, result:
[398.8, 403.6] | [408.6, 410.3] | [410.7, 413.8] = 0.089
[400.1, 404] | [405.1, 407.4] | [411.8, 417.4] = 0.086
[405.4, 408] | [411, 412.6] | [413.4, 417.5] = -0.212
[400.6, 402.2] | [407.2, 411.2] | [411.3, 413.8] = 0.146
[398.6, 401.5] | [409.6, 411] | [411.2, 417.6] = 0.041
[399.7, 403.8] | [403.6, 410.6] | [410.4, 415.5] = 0.125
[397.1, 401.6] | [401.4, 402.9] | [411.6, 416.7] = -0.169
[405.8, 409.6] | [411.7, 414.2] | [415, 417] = -0.097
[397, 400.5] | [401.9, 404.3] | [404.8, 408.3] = -0.228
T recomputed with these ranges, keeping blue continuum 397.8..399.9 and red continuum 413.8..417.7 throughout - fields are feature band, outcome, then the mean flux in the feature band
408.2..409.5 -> -0.10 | 36.9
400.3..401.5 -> -0.12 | 36.8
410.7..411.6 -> -0.17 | 39.6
